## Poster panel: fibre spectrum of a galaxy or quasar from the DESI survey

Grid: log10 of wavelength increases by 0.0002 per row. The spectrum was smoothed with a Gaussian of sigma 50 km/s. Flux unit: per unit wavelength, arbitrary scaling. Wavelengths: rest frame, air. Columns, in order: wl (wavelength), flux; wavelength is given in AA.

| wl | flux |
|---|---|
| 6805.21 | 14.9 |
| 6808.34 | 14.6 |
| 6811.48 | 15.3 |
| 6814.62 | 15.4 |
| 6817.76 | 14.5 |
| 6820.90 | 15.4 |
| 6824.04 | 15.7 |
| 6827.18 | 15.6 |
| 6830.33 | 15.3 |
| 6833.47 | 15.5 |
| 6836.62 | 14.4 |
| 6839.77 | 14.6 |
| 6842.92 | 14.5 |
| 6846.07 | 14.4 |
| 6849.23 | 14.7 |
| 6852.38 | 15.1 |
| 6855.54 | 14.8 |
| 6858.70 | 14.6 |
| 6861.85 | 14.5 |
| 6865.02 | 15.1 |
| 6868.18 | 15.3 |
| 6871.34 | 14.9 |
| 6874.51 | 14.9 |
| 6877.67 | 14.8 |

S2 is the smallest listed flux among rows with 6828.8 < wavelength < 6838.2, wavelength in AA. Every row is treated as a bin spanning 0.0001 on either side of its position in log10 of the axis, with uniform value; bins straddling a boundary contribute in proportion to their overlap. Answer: 14.4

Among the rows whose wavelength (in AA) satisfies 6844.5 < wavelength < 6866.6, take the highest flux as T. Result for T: 15.1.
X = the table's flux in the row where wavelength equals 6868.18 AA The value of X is 15.3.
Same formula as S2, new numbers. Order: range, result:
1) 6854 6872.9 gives 14.5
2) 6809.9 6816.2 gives 15.3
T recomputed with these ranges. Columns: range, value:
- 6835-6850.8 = 14.7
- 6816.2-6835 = 15.7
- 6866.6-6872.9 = 15.3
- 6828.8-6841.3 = 15.5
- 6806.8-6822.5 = 15.4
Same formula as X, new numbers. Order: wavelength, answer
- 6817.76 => 14.5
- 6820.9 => 15.4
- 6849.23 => 14.7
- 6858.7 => 14.6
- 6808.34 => 14.6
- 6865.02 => 15.1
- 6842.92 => 14.5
